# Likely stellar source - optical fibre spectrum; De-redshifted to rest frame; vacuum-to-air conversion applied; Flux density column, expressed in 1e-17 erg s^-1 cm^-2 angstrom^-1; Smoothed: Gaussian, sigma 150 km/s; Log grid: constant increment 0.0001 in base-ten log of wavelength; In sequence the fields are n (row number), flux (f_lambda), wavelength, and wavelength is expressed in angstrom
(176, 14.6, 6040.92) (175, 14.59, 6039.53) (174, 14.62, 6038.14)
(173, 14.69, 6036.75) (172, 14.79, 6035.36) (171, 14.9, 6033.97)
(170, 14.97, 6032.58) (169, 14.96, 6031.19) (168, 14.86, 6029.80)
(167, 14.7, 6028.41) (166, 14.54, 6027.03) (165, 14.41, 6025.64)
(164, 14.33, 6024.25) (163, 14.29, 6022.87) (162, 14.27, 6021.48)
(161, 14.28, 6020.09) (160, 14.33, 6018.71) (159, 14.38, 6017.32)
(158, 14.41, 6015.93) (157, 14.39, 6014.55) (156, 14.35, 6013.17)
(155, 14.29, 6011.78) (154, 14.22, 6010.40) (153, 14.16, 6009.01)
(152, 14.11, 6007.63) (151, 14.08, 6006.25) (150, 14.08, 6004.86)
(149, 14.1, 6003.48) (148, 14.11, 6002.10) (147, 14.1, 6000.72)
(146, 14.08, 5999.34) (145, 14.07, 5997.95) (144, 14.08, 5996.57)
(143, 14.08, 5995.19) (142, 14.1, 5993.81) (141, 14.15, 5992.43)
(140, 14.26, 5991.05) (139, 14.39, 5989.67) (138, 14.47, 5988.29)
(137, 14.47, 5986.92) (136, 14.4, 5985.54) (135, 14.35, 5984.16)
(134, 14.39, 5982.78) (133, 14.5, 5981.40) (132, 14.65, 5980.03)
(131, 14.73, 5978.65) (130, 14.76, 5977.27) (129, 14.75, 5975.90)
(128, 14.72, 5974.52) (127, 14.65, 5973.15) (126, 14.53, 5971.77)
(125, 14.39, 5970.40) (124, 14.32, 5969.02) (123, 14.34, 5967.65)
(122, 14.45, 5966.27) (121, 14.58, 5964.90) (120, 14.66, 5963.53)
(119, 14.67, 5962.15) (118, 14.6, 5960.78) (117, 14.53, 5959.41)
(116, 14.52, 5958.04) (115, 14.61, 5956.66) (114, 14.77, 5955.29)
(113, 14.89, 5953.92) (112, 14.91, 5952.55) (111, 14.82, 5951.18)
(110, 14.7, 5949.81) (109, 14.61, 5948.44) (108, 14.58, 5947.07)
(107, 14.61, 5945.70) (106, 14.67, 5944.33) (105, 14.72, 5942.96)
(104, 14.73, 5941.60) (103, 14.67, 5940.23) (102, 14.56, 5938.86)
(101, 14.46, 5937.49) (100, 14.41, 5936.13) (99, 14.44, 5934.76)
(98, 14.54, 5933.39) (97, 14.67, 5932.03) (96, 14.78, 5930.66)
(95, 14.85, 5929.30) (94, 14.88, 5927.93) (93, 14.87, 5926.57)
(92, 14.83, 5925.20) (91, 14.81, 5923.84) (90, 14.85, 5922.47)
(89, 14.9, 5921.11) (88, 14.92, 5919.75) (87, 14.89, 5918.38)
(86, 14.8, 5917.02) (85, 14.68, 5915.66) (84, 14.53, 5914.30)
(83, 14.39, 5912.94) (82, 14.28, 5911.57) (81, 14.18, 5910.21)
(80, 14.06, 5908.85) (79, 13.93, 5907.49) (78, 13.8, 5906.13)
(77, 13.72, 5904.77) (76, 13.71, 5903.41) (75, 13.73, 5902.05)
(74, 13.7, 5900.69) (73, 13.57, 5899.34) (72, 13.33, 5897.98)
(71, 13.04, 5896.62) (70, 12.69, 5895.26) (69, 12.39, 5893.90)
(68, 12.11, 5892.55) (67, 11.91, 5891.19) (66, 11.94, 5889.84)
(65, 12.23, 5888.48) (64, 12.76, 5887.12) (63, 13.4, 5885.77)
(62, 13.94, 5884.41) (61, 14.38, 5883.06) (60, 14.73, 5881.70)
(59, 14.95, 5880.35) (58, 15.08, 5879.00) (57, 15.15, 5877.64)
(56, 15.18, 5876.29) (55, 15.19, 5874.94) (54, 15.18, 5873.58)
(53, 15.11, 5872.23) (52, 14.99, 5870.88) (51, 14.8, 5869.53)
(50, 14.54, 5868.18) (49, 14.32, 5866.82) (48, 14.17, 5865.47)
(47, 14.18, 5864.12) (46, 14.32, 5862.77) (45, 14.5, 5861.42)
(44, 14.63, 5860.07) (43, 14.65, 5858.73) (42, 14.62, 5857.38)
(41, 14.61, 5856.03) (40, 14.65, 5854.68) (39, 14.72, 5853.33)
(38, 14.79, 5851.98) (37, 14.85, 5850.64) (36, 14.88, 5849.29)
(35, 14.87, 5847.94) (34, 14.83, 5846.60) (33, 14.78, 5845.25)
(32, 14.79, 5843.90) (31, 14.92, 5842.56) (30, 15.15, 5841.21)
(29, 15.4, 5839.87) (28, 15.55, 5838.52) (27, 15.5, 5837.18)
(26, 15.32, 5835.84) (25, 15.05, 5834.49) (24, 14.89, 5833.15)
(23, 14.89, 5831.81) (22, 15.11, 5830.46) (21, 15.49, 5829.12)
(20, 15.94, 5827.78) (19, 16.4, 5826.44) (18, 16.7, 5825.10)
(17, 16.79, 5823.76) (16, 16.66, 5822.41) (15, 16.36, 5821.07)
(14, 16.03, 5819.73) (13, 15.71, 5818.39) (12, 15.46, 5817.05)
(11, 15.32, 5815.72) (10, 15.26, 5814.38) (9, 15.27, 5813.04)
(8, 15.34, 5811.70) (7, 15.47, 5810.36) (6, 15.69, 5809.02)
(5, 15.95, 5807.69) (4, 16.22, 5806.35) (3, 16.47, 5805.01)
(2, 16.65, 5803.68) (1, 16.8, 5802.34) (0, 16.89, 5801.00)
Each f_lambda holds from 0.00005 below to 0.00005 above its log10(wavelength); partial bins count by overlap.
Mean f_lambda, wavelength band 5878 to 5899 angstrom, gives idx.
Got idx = 13.3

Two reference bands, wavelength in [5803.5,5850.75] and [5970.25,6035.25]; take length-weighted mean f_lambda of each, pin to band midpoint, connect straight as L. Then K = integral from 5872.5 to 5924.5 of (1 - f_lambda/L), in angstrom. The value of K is 3.8 angstrom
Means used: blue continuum 15.6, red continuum 14.4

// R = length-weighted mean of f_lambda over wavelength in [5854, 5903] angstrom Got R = 14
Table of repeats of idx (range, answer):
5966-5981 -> 14.6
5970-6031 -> 14.4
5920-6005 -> 14.5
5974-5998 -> 14.4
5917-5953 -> 14.7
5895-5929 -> 14.2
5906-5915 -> 14.2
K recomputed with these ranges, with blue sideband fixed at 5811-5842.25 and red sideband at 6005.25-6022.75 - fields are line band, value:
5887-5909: 2.9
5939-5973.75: 0.1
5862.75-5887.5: 1.1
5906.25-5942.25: 0.8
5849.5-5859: 0.4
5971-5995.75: 0.0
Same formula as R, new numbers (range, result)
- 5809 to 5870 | 15.2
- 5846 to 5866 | 14.6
